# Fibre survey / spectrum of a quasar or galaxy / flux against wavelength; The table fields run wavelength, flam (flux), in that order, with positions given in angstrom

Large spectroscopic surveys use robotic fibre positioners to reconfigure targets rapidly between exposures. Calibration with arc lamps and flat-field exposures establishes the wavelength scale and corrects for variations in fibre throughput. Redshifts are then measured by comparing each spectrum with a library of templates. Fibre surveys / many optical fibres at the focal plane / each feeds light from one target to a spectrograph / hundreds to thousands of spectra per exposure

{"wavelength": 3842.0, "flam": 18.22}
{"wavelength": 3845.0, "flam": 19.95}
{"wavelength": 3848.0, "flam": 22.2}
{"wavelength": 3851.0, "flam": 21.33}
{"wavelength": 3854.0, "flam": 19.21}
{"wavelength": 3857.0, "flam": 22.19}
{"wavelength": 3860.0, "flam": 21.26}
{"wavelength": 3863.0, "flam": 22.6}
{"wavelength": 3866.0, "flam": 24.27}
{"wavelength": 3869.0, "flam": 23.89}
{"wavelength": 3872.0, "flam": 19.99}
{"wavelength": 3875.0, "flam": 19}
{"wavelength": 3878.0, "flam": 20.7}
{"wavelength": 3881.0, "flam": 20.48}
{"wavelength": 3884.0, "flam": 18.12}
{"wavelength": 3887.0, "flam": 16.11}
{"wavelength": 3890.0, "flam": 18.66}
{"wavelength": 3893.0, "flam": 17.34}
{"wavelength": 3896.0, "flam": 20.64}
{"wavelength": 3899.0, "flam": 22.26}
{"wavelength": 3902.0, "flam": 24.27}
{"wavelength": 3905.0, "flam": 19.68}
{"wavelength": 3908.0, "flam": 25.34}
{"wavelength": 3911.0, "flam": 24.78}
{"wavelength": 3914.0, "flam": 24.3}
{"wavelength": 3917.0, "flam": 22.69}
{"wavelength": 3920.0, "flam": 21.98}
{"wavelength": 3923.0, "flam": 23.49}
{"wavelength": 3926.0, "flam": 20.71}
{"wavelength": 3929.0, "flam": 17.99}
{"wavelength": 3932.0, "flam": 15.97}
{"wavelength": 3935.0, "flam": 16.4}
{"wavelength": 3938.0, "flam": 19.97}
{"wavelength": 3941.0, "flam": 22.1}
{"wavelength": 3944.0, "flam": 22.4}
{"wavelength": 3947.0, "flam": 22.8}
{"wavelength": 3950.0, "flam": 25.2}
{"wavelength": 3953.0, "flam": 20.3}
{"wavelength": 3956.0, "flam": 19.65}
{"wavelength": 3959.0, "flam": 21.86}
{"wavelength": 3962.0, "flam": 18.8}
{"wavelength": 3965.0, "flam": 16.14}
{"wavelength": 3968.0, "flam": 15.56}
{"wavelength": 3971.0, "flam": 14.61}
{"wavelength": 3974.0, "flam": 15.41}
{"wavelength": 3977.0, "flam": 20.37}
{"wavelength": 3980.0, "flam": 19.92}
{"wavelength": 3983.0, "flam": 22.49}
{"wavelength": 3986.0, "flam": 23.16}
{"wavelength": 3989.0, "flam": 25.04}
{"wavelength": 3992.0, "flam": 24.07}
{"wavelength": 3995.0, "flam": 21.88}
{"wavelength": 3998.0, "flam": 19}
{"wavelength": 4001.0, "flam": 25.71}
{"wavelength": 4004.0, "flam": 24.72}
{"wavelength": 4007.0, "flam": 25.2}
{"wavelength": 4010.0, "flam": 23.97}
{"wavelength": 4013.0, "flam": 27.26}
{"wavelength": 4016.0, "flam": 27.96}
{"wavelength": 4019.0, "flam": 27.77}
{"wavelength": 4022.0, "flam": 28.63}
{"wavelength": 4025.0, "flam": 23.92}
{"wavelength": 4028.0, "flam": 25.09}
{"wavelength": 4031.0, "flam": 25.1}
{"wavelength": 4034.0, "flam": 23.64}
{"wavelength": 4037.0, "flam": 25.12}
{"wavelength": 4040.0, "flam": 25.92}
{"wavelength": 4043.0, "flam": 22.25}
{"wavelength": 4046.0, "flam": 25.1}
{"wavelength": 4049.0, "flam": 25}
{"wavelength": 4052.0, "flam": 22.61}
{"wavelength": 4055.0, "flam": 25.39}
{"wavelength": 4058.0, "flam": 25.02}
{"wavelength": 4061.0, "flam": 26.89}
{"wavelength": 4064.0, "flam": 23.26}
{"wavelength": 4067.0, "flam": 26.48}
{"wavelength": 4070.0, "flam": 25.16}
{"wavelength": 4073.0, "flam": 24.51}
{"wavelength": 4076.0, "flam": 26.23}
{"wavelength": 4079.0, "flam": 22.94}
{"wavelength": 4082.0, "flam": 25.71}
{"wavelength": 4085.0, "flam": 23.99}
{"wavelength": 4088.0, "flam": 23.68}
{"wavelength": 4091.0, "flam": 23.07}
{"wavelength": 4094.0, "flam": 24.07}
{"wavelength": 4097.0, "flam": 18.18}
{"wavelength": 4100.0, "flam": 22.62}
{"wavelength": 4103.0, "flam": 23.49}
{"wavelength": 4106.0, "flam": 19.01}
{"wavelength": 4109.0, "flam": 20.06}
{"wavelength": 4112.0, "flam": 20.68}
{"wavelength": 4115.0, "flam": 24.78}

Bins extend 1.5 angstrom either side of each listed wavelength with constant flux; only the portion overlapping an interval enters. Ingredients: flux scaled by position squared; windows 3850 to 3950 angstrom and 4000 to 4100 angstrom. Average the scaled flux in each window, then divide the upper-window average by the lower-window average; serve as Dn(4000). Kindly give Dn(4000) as 1.27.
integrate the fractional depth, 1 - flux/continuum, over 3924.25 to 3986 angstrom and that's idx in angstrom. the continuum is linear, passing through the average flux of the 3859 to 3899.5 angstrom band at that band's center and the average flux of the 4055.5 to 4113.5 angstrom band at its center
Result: 5.6 angstrom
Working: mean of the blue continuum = 20.3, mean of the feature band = 19.5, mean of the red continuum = 23.5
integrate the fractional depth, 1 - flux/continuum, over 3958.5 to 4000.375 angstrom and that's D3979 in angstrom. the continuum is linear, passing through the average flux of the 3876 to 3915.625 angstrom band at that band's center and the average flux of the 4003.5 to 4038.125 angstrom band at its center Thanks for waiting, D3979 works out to 7.3 angstrom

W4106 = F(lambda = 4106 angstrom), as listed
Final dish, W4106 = 19.01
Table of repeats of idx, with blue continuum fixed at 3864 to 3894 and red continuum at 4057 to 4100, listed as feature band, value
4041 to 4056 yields -0.4 angstrom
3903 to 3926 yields -2.6 angstrom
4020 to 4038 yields -1.7 angstrom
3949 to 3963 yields 0.3 angstrom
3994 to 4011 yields -0.7 angstrom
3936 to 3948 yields -0.2 angstrom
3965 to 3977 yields 3.3 angstrom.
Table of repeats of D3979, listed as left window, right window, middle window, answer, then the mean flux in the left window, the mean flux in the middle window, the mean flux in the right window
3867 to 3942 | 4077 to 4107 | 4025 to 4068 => -4.71 angstrom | 20.7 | 24.7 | 22.8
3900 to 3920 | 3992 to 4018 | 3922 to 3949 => 3.92 angstrom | 23.4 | 20.2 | 24.5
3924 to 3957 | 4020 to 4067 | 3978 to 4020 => -1.94 angstrom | 20.4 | 24.1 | 24.9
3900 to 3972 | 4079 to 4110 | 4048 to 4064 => -2.02 angstrom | 20.8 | 24.8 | 22.5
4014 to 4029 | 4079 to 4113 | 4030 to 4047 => 0.82 angstrom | 26.7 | 24.5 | 22.3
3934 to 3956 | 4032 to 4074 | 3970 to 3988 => 2.25 angstrom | 21.3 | 19.6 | 24.7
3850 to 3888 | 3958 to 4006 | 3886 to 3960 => -1.55 angstrom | 20.8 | 21.1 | 20.6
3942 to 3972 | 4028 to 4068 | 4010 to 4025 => -2.60 angstrom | 19.9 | 27.1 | 24.7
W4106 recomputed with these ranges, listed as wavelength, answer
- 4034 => 23.64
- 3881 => 20.48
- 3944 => 22.4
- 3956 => 19.65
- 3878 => 20.7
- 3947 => 22.8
